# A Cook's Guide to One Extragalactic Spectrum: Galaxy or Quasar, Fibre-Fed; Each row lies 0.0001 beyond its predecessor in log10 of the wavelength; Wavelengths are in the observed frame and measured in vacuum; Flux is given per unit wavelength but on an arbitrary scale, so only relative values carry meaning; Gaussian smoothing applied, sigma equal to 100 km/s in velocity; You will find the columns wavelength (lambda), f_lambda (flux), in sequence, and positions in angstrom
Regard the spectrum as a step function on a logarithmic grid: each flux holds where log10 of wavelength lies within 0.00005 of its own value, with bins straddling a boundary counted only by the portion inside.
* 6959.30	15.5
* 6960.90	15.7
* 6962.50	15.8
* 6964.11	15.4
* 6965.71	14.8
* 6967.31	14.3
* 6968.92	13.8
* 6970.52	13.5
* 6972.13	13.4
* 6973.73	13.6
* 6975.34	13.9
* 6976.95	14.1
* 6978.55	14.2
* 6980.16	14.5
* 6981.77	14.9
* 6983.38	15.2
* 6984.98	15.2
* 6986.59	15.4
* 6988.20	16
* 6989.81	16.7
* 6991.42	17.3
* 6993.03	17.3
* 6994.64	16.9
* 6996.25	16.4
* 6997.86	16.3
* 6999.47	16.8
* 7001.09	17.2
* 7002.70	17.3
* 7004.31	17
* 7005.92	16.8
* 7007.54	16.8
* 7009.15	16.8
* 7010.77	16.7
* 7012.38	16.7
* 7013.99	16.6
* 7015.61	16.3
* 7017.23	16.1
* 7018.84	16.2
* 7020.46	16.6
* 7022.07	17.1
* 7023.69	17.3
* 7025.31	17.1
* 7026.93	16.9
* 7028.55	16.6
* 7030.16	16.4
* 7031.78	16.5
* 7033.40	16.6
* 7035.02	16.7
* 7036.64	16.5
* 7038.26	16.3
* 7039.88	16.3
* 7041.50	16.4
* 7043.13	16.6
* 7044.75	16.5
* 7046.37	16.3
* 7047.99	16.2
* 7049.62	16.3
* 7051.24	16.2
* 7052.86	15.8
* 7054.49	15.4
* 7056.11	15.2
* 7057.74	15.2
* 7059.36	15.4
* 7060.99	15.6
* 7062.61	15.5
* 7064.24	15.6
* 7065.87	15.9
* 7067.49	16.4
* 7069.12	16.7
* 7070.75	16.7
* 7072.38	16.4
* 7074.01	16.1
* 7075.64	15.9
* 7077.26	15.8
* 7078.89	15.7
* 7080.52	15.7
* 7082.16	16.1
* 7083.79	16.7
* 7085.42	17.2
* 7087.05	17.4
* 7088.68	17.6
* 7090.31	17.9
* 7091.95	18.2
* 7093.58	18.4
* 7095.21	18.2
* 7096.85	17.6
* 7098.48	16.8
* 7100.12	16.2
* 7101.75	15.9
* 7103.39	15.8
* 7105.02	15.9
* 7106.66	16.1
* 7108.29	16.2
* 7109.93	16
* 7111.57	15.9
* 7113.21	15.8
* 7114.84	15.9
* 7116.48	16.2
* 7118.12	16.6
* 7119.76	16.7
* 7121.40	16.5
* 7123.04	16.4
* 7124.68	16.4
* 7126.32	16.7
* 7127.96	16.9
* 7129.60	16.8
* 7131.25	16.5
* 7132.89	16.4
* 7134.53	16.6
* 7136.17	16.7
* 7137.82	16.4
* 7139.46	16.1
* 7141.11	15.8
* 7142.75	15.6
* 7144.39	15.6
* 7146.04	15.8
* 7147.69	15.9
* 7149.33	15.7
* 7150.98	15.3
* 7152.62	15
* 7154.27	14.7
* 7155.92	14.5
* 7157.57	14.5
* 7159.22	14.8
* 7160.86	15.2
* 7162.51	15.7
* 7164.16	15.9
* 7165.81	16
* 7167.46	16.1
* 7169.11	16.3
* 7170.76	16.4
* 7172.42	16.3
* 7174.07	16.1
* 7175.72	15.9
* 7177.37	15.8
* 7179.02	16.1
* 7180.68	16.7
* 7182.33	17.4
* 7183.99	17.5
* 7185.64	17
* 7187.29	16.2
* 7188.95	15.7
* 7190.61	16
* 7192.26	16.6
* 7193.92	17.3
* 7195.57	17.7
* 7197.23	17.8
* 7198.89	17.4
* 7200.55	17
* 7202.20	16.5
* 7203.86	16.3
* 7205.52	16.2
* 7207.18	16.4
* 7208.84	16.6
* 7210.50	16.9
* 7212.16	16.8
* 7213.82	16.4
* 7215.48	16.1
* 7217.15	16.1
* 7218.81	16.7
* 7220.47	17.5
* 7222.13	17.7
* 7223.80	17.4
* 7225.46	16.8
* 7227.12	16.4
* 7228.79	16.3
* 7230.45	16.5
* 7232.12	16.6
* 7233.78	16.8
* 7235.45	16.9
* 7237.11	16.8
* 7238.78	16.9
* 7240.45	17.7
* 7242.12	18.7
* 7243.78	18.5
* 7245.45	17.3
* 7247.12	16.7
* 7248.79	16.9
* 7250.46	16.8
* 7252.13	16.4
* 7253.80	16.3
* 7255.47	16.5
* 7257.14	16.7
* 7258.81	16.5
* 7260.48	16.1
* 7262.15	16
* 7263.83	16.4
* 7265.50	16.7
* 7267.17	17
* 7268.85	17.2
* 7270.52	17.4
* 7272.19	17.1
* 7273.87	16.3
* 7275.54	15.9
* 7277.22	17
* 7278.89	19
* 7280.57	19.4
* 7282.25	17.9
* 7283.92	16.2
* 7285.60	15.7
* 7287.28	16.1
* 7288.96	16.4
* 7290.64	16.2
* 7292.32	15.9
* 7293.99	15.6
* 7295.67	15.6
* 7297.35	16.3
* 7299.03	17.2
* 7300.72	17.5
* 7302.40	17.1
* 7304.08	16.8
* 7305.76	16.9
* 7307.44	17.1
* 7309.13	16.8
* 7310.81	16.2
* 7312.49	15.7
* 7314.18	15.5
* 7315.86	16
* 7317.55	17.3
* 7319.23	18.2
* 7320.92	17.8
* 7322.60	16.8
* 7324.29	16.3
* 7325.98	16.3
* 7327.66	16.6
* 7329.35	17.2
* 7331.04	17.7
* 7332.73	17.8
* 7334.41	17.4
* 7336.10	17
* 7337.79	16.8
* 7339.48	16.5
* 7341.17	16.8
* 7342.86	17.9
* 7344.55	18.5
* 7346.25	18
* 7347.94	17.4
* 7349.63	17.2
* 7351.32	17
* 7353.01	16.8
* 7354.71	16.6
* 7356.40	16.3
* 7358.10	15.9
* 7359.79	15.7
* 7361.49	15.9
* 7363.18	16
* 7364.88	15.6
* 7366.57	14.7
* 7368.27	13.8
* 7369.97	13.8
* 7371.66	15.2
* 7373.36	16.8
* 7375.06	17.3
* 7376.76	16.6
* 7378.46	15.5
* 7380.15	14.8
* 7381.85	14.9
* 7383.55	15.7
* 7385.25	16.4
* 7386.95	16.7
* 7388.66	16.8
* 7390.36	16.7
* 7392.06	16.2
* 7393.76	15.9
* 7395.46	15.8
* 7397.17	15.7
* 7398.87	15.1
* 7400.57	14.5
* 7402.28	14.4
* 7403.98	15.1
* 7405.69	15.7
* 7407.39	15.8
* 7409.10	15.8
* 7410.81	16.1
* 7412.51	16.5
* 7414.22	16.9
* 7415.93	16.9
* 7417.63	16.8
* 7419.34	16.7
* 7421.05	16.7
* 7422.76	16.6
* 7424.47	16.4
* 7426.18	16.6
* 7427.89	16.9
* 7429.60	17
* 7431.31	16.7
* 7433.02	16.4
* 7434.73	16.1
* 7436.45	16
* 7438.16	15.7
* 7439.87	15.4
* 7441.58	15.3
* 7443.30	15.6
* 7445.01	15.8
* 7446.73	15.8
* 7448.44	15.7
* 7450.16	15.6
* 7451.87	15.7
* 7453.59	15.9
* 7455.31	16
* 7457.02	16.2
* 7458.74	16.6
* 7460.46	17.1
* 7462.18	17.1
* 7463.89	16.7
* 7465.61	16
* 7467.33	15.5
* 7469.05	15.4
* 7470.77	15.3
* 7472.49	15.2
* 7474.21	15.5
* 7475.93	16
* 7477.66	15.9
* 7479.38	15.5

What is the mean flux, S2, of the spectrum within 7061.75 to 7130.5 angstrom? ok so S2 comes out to 16.5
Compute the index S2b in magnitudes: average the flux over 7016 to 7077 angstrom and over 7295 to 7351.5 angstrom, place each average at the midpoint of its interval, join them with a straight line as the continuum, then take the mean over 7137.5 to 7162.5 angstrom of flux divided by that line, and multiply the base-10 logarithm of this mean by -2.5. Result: 0.078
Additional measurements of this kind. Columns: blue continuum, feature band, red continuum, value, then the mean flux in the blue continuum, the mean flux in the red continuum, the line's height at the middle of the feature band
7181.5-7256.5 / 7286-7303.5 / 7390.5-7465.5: 0.01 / 16.9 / 16.1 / 16.6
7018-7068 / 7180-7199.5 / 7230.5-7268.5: -0.02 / 16.2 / 16.9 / 16.7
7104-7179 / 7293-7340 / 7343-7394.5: -0.04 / 16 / 16.2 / 16.1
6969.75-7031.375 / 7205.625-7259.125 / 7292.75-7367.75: -0.02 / 16.1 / 16.7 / 16.5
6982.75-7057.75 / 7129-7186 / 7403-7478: 0.03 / 16.5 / 16.1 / 16.3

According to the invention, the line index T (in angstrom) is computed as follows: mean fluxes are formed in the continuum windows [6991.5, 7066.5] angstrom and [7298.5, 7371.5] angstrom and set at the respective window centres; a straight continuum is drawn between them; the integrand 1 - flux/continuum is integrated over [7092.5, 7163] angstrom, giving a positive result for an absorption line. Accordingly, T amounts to 1.61 angstrom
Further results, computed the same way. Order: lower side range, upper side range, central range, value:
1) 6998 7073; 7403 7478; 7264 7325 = -2.13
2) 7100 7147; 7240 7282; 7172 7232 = 0.11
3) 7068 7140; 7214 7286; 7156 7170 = 1.01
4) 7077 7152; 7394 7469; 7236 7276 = -1.48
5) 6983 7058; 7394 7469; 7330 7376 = -1.13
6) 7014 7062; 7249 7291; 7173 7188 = 0.06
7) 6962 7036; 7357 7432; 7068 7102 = -1.86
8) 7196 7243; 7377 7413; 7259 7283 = -0.79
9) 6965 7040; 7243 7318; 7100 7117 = 0.30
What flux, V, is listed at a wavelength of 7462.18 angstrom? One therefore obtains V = 17.1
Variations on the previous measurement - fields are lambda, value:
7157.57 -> 14.5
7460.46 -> 17.1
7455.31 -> 16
